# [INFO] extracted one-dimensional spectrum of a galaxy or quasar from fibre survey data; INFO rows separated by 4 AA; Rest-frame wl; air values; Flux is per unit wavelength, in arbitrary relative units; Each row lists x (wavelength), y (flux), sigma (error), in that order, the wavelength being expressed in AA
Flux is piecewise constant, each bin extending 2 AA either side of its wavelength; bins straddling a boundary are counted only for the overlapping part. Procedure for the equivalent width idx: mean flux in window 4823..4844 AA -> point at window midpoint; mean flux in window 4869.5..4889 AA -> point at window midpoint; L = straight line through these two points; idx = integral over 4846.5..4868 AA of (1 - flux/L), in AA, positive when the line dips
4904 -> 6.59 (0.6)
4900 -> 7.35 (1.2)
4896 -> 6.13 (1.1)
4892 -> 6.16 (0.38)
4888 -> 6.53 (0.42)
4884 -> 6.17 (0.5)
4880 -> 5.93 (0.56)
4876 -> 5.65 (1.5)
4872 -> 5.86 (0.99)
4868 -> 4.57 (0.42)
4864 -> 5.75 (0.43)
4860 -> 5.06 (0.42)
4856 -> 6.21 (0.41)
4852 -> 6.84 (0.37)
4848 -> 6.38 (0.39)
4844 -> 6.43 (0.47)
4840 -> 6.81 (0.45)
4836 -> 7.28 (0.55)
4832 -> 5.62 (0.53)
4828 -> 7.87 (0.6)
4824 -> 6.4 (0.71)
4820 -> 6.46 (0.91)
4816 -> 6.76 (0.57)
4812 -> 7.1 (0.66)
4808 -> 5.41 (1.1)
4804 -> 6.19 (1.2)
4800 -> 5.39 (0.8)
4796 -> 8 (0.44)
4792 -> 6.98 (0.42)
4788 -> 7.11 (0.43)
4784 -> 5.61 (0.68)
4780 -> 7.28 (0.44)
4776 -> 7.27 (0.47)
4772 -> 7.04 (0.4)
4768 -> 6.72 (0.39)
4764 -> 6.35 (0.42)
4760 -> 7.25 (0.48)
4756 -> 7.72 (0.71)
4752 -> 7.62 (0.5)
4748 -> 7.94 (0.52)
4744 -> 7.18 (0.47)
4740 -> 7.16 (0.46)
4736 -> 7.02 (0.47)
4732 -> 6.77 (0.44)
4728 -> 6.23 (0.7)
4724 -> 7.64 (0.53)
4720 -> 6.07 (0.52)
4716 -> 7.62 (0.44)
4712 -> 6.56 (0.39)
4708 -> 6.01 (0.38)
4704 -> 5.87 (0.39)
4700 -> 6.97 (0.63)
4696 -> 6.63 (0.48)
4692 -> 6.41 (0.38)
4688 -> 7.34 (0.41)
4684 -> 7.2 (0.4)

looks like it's 1.6 AA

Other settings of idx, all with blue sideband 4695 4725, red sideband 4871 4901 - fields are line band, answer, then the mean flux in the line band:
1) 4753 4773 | -1.7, 7.04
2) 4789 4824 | -0.8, 6.54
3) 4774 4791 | -1.0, 6.83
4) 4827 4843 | -1.2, 6.8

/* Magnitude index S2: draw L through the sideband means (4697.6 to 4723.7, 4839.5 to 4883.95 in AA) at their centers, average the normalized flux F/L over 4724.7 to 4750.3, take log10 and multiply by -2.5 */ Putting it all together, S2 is -0.098 mag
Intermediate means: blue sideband 6.59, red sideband 5.93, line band 7.09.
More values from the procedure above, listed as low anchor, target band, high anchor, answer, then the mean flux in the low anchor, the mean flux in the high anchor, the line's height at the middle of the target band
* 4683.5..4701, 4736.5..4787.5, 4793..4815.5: -0.07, 6.88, 6.47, 6.62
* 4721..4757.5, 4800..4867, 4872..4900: 0.03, 7.21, 6.17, 6.54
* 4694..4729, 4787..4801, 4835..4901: -0.09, 6.63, 6.15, 6.38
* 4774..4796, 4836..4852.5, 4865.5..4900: -0.05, 6.95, 5.96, 6.35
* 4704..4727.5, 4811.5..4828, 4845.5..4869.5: -0.12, 6.67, 5.84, 6.06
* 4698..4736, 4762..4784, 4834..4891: -0.06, 6.66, 6.11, 6.45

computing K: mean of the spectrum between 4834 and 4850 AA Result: 6.72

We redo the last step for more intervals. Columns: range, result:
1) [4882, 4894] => 6.29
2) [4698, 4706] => 6.42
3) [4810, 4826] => 6.68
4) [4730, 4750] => 7.21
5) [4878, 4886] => 6.05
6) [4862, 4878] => 5.46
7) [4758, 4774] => 6.84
